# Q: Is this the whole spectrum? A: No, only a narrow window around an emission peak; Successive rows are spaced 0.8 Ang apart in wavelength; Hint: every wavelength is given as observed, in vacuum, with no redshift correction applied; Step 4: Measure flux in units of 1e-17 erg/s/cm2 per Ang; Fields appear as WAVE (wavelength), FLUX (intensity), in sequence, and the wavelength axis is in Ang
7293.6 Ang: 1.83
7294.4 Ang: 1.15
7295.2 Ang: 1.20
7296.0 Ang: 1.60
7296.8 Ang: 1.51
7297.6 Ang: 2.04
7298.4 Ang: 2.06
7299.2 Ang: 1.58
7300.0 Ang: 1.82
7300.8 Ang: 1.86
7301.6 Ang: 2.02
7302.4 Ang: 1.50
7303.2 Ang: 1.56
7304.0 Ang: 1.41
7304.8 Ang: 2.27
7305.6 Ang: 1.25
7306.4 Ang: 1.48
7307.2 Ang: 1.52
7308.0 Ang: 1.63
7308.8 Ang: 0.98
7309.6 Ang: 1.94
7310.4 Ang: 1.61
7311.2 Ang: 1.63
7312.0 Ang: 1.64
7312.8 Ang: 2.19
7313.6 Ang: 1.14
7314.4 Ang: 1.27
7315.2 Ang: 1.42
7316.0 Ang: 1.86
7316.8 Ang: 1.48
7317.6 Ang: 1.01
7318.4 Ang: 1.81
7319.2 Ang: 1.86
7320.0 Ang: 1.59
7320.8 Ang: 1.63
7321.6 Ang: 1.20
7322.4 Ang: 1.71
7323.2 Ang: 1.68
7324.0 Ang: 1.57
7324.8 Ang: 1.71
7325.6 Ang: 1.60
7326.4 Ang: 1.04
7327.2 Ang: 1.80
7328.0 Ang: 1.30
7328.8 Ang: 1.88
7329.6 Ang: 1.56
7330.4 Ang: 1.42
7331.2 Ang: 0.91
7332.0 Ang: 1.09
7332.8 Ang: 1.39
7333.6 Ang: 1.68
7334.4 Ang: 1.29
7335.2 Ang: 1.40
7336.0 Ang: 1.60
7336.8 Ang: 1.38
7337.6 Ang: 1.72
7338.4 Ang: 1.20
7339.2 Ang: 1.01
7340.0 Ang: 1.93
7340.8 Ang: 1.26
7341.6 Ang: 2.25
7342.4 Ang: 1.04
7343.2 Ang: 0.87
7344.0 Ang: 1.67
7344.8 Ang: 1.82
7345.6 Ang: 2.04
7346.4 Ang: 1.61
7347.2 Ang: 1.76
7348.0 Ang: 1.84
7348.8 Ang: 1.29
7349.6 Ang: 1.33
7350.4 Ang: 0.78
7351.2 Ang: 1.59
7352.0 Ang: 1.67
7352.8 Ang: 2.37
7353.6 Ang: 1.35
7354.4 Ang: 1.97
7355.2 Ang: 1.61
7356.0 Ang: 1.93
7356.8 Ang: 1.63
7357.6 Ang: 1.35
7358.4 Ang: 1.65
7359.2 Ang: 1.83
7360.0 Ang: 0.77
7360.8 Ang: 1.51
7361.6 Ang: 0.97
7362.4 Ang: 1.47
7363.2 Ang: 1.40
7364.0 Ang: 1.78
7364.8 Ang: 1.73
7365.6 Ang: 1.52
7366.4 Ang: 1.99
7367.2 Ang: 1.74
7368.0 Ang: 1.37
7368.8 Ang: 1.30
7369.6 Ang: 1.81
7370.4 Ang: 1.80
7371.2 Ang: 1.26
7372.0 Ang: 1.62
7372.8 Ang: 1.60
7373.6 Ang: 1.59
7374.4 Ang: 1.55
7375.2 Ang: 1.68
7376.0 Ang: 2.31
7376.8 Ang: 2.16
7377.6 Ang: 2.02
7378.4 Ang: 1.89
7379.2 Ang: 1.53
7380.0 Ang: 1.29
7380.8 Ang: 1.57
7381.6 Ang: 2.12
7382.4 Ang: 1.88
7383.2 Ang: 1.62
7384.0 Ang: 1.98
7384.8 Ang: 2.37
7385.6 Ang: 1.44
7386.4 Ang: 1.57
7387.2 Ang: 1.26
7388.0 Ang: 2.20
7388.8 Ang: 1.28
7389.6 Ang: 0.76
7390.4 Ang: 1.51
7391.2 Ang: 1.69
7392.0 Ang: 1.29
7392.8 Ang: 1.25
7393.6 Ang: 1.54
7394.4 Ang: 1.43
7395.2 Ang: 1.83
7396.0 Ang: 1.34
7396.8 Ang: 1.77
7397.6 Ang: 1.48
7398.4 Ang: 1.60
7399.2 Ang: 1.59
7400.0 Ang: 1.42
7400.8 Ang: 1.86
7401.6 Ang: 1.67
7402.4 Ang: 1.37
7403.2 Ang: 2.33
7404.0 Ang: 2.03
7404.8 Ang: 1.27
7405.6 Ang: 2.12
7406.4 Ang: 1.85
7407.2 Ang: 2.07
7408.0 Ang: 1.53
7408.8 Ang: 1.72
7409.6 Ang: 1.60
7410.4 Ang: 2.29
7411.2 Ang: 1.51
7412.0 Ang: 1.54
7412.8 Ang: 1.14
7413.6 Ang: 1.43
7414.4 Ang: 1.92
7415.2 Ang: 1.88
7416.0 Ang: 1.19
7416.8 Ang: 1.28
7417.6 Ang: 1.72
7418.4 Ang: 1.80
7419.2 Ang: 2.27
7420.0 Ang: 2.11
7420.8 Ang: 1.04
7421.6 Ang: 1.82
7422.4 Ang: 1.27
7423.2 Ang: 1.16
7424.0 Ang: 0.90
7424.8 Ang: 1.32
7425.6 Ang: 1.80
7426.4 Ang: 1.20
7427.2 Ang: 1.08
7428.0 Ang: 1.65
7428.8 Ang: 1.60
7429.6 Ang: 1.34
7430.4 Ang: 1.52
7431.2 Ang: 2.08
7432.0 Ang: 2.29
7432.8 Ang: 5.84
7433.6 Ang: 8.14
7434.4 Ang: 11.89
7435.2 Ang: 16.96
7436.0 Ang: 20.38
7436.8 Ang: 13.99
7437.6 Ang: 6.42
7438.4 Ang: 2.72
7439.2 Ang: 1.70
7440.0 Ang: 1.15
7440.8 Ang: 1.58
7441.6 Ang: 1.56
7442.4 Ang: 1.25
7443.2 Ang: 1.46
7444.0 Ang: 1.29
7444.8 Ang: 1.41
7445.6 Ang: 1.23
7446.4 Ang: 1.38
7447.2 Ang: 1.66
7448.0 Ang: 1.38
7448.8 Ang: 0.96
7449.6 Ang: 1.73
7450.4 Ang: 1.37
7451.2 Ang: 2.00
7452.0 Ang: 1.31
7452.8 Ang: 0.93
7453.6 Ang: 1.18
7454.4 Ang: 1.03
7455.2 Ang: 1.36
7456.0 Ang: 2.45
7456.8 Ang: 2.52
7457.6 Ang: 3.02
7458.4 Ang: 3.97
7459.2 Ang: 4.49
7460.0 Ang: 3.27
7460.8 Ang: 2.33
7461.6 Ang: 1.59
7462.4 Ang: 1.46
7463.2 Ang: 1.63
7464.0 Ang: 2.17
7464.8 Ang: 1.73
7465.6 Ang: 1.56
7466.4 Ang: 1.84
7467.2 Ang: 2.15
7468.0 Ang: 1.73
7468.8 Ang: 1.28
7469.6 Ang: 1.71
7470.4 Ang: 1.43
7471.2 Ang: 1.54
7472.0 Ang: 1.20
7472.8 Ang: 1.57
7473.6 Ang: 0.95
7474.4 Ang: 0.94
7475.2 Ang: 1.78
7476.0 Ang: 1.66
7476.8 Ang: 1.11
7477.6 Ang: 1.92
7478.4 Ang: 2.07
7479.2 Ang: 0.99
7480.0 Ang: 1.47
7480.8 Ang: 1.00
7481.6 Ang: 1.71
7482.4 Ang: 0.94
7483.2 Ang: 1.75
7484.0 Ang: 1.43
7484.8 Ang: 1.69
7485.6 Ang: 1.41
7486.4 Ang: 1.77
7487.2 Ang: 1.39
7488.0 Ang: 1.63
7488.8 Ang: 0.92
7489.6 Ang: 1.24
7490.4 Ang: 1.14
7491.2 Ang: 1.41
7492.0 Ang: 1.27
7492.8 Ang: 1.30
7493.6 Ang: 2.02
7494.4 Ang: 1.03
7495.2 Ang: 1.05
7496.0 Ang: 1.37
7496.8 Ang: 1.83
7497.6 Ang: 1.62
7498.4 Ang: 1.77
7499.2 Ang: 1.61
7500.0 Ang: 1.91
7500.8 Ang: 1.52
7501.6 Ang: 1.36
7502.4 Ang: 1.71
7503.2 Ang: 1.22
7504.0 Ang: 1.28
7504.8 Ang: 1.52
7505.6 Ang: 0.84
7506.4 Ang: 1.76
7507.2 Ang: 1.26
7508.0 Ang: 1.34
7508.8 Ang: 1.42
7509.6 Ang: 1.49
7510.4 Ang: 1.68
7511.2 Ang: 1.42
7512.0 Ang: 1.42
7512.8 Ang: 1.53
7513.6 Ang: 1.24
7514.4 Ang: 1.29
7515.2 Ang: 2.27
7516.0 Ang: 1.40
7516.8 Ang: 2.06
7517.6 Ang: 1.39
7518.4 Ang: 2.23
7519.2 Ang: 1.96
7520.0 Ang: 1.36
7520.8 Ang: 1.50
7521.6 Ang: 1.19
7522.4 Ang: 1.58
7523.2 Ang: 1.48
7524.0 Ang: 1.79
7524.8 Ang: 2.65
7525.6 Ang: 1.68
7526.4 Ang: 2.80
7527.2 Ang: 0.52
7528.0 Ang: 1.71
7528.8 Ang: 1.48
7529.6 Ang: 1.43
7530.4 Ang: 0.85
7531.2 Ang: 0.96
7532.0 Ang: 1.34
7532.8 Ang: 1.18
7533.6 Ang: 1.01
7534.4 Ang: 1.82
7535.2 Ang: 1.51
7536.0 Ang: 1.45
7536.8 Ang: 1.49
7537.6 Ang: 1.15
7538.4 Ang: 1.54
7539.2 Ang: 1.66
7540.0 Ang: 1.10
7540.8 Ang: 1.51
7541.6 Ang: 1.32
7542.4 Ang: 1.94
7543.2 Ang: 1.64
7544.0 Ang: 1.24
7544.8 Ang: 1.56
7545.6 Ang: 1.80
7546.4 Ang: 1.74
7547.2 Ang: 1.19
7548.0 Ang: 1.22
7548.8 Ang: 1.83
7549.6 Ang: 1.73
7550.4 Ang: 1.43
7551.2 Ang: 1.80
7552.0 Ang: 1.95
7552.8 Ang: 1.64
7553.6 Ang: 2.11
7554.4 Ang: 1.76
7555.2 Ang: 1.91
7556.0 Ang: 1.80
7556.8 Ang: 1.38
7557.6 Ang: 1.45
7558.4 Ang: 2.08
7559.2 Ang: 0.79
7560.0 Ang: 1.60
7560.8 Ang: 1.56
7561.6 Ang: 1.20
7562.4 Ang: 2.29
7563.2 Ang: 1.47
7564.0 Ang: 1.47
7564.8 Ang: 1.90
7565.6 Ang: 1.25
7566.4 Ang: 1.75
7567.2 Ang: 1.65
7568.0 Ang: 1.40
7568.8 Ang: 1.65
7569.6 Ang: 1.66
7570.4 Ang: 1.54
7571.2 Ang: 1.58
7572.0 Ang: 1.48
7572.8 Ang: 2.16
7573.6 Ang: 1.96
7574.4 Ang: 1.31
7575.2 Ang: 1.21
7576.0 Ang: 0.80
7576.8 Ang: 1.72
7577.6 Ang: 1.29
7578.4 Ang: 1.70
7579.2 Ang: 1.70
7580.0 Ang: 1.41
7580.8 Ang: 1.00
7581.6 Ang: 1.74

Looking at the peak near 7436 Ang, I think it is Halpha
